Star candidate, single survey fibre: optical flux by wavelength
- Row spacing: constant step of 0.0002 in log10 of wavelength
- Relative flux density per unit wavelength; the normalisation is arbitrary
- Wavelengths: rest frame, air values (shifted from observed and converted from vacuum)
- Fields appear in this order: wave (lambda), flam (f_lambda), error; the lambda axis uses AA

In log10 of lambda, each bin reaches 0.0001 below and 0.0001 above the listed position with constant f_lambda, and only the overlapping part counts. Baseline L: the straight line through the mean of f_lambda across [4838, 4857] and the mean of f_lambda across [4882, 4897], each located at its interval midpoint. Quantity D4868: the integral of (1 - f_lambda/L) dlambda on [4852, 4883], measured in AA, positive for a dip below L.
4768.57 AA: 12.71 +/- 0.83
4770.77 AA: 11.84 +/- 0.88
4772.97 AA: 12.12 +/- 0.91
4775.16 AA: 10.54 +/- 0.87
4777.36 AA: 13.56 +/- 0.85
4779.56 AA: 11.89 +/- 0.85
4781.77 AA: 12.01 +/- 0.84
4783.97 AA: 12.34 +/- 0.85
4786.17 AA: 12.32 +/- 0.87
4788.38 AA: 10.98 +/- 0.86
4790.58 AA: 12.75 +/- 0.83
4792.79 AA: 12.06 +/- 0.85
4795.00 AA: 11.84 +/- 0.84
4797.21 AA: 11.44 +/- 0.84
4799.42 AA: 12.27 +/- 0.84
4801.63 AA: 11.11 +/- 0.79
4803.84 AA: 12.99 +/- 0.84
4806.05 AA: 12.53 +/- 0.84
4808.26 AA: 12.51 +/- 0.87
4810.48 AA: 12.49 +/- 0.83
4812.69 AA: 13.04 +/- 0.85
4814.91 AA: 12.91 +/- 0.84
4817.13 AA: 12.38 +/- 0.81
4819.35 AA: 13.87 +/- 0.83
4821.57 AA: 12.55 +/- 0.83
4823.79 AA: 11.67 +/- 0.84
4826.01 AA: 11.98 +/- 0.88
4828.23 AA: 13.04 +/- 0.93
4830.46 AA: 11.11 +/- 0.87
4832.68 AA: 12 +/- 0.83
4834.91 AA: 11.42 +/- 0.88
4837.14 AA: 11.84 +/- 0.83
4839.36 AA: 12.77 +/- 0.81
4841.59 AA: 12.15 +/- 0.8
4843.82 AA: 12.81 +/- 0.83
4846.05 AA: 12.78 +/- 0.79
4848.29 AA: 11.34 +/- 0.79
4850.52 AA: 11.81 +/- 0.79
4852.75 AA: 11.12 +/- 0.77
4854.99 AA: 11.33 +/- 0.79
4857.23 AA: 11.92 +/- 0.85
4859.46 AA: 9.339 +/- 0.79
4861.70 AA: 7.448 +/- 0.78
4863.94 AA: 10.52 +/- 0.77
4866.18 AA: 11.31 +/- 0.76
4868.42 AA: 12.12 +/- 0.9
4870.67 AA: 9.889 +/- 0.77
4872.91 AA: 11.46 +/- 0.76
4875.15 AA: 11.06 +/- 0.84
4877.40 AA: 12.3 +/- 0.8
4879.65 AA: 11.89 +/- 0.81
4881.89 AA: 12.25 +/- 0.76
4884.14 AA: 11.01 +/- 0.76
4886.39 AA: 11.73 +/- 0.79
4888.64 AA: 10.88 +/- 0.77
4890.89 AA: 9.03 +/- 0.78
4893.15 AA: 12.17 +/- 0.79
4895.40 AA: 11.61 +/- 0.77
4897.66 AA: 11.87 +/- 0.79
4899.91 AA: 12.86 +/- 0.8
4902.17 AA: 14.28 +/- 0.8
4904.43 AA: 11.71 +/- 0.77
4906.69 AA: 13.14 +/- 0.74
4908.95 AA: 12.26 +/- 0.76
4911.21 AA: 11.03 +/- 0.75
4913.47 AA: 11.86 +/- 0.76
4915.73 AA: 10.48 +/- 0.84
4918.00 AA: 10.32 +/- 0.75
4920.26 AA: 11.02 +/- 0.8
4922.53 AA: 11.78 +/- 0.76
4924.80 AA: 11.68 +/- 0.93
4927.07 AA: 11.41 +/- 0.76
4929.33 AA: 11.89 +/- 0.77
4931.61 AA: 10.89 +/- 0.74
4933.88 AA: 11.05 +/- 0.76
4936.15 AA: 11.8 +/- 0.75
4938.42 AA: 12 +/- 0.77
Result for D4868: 1.6 AA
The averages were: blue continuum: 12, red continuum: 11.2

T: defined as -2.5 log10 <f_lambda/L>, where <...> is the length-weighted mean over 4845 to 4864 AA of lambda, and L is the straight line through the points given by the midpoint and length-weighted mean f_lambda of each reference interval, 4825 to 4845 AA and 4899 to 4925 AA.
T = 0.115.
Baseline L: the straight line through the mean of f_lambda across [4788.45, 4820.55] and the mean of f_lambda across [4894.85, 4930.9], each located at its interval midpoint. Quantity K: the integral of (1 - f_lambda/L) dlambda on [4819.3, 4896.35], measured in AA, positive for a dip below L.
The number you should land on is 3.93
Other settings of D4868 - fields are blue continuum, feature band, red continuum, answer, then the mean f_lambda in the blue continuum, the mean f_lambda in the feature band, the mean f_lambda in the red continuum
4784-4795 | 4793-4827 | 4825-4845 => -0.81 AA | 12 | 12.4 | 12.1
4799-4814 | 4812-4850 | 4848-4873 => -2.10 AA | 12.4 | 12.3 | 10.8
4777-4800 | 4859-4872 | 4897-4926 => 1.94 AA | 12.1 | 10.2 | 11.9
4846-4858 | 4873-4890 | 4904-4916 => 0.27 AA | 11.6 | 11.5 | 11.8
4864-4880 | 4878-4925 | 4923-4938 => -1.01 AA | 11.3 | 11.7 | 11.5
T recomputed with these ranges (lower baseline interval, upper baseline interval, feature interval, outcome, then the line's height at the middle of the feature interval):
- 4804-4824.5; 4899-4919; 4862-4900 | 0.08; 12.2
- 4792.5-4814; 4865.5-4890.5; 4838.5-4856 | -0.02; 11.7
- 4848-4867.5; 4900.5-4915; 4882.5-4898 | 0.05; 11.8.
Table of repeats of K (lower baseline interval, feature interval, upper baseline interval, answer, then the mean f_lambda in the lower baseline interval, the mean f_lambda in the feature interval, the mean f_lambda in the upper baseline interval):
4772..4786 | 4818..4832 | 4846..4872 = -1.21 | 12.1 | 12.4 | 10.8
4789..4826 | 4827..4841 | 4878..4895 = -0.02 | 12.4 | 12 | 11.3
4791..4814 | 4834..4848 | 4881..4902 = -0.33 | 12.2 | 12.2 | 11.6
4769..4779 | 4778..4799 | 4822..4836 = 0.02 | 12.1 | 12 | 11.9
